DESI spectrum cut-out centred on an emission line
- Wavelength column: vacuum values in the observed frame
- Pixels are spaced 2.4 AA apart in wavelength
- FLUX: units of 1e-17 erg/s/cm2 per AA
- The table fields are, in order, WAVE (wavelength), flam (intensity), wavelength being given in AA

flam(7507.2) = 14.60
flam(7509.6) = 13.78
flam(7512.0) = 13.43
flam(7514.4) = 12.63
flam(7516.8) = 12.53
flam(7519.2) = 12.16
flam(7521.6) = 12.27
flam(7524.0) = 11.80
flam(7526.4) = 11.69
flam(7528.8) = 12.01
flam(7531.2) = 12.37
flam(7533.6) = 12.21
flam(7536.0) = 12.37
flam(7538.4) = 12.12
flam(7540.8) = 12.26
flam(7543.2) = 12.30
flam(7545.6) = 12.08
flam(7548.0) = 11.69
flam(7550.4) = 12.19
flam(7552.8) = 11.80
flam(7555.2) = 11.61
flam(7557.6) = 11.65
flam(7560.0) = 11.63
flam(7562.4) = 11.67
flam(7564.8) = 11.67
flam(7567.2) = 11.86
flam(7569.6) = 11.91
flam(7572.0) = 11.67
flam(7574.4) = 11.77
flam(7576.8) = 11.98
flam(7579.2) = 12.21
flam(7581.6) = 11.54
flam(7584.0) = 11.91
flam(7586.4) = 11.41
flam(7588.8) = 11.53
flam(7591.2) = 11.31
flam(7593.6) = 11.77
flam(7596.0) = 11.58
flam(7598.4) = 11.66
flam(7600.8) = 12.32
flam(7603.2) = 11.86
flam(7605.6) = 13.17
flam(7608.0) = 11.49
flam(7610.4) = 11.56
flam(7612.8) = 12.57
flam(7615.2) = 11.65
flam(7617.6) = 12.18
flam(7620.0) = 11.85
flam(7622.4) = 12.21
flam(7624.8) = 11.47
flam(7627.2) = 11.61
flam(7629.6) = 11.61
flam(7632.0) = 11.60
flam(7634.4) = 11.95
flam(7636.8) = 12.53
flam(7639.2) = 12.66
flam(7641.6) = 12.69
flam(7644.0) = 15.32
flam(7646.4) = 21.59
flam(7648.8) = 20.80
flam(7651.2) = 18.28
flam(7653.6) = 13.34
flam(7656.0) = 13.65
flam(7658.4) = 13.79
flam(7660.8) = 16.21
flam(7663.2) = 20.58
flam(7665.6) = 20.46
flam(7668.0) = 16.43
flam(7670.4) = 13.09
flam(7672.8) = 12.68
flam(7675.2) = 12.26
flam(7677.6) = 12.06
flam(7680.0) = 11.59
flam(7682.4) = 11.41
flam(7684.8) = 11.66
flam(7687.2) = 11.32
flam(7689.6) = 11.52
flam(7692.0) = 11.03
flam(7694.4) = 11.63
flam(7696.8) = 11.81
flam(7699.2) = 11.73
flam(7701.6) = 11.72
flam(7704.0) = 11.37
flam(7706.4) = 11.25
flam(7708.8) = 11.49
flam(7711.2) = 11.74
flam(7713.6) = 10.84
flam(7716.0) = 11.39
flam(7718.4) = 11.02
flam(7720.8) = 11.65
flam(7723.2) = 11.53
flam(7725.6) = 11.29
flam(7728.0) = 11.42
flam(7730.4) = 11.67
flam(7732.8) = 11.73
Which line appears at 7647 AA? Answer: [S II] 6716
